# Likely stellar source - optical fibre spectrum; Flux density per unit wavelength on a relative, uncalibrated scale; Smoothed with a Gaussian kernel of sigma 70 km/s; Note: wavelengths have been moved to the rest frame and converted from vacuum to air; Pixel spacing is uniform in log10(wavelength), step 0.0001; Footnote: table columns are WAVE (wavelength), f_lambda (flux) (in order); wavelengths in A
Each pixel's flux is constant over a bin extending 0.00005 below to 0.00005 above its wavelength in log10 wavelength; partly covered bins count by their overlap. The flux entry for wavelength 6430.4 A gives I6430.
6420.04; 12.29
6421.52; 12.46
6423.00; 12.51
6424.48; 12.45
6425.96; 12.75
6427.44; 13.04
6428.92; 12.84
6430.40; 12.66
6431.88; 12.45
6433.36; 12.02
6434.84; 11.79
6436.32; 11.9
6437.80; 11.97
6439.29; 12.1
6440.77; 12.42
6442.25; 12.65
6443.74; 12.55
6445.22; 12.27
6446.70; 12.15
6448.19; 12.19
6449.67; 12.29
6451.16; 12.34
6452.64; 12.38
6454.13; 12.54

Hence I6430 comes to 12.66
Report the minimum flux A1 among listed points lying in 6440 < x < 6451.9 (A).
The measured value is 12.15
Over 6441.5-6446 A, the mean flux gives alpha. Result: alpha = 12.5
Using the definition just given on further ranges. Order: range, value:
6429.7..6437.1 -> 12.2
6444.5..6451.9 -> 12.3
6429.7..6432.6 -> 12.6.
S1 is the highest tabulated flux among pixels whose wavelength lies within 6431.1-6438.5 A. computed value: 12.45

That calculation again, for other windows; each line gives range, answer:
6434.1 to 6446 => 12.65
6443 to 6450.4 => 12.55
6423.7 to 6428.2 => 13.04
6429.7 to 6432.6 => 12.66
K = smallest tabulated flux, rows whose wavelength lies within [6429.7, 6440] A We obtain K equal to 11.79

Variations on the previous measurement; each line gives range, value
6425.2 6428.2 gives 12.75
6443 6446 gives 12.27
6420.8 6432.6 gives 12.45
